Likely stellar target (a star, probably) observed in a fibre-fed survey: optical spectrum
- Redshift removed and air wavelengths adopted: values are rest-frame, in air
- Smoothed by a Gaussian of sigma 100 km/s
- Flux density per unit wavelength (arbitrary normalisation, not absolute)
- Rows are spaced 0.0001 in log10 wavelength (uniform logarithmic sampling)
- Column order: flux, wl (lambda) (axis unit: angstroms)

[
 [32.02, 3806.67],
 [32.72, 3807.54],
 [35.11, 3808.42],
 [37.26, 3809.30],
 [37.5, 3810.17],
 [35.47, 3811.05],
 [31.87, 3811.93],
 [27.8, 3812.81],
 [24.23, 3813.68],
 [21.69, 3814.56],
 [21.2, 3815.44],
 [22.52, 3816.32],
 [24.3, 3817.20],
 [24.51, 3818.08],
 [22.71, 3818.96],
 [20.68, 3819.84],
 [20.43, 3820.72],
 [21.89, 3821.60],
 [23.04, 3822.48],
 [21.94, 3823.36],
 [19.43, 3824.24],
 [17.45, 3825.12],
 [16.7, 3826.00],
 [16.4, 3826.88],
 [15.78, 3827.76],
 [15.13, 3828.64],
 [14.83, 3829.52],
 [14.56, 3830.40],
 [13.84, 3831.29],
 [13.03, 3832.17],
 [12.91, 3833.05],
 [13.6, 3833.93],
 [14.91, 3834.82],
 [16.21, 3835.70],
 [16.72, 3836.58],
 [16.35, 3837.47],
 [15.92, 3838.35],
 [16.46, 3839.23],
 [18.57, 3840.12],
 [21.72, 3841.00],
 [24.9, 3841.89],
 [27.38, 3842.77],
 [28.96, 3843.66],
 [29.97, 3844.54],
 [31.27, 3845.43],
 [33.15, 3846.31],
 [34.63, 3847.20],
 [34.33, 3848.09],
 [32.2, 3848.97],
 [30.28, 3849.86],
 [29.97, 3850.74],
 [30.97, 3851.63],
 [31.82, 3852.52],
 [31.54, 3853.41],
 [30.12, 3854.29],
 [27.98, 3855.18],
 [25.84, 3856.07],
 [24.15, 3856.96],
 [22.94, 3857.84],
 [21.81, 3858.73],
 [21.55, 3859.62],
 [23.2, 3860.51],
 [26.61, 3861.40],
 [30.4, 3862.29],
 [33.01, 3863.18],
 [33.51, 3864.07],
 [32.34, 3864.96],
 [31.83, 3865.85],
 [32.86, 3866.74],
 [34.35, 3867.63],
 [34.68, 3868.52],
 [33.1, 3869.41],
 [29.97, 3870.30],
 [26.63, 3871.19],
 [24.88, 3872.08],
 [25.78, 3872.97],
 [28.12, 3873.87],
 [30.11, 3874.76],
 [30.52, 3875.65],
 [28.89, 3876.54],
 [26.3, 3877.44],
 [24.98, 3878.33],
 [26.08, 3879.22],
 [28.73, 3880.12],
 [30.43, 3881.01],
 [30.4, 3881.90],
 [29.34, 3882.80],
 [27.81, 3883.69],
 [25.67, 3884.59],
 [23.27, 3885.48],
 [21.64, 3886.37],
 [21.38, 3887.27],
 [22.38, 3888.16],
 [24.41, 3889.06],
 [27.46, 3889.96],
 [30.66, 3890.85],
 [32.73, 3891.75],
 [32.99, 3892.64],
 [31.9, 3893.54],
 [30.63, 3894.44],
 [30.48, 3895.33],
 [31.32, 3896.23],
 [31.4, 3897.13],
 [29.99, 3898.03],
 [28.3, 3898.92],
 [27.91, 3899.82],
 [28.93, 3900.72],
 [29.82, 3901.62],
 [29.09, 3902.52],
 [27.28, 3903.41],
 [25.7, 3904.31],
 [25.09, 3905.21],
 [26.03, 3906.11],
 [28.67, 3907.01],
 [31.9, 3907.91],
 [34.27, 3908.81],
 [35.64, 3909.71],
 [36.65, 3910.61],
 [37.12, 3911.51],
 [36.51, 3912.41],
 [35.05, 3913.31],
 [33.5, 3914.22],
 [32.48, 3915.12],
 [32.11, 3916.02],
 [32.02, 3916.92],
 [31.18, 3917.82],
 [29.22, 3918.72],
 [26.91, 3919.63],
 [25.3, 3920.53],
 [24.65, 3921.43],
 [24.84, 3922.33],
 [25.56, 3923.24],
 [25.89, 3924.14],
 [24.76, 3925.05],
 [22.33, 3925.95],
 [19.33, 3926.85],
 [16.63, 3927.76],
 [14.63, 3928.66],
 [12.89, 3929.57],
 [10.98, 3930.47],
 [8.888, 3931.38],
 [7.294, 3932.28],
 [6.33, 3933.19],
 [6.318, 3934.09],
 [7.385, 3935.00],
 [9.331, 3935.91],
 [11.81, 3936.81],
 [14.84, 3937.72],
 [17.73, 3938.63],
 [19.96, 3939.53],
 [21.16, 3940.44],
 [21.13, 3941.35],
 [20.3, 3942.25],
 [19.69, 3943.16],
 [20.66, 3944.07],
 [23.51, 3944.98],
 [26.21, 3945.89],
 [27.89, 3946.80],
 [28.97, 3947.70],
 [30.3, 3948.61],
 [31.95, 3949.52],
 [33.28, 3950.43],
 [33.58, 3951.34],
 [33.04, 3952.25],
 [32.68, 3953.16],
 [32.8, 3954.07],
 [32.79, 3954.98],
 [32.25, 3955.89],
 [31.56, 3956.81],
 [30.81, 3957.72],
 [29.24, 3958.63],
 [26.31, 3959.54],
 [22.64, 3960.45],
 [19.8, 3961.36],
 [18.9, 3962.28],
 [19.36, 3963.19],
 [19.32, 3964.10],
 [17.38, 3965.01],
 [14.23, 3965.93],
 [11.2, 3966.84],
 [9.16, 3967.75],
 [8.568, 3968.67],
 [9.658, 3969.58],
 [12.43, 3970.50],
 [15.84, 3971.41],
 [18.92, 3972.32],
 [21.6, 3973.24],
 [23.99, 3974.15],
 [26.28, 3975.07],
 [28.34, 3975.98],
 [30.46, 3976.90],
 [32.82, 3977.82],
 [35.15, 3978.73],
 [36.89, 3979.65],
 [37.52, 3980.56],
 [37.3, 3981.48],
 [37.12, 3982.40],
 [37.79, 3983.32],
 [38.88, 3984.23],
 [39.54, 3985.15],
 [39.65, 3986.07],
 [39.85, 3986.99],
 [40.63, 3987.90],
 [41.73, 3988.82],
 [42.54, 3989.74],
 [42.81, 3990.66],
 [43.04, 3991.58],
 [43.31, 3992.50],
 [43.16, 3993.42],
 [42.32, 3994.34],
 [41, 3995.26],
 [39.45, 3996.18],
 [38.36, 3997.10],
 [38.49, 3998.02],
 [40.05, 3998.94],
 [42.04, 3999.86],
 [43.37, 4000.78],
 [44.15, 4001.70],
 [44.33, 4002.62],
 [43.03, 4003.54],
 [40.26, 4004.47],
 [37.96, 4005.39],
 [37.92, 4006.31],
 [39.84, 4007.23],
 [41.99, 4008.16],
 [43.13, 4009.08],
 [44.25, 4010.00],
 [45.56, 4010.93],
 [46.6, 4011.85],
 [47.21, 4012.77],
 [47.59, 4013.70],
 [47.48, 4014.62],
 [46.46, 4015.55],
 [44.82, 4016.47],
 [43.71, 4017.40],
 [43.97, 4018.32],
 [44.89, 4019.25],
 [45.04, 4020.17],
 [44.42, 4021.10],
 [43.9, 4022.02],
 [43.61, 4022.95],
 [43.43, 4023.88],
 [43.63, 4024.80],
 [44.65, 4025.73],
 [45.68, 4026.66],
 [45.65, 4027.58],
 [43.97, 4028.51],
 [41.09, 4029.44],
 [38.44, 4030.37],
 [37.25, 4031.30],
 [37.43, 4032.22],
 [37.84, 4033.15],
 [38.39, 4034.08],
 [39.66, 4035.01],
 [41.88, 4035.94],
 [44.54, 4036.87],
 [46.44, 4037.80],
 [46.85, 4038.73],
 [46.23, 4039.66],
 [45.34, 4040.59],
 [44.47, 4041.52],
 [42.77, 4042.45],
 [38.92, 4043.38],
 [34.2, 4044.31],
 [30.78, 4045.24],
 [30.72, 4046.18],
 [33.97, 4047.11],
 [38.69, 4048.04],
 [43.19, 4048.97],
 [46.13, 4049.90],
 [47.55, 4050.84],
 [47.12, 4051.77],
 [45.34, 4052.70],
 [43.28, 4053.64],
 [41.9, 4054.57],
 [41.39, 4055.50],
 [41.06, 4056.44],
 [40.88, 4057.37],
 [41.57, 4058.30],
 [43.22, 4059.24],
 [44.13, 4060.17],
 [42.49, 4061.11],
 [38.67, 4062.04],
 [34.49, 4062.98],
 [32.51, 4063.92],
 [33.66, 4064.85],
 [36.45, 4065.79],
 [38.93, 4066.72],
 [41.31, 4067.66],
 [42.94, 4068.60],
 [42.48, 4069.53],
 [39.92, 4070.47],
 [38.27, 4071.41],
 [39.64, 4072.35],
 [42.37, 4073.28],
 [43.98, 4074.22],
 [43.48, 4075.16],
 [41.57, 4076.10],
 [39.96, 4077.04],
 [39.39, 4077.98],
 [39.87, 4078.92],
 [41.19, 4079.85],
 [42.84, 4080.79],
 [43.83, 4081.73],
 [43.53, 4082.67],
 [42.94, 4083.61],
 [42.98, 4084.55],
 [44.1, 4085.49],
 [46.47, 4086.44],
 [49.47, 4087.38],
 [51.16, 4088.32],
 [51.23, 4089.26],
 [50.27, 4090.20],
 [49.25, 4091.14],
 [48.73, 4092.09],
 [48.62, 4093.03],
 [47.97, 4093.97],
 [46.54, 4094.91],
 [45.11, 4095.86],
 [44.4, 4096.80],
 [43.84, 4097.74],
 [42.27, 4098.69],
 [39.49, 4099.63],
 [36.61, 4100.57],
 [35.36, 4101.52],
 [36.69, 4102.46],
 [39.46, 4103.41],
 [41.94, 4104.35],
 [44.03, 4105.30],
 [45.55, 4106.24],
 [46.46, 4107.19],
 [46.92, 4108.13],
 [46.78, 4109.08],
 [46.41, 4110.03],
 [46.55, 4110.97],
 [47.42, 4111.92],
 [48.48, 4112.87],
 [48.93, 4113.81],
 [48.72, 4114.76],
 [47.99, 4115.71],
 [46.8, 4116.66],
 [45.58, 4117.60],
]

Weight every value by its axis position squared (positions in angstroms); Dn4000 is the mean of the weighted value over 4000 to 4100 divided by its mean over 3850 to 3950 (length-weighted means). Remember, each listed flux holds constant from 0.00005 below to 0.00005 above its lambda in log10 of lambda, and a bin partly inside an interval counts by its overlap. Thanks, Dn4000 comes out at 1.8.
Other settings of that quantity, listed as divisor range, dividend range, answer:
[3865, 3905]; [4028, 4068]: 1.54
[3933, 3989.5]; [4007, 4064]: 1.73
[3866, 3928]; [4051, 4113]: 1.64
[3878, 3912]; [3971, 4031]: 1.46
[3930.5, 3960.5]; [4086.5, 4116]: 2.17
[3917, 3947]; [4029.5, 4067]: 2.26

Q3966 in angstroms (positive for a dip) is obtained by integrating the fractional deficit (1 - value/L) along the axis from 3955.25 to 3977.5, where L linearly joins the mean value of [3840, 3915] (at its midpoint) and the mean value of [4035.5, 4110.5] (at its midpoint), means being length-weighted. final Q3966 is 9.0 angstroms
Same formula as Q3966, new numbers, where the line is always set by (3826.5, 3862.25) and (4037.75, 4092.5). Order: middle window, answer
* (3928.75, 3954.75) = 9.3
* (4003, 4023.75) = -3.4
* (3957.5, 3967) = 3.5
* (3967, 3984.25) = 4.4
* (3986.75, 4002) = -2.3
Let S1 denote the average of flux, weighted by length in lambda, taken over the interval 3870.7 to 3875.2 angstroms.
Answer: 27.1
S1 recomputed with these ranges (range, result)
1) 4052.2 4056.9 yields 42.6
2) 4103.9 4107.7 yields 44.6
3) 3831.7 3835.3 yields 13.7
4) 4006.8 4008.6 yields 40.8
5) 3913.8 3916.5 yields 32.7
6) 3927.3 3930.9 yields 13.8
